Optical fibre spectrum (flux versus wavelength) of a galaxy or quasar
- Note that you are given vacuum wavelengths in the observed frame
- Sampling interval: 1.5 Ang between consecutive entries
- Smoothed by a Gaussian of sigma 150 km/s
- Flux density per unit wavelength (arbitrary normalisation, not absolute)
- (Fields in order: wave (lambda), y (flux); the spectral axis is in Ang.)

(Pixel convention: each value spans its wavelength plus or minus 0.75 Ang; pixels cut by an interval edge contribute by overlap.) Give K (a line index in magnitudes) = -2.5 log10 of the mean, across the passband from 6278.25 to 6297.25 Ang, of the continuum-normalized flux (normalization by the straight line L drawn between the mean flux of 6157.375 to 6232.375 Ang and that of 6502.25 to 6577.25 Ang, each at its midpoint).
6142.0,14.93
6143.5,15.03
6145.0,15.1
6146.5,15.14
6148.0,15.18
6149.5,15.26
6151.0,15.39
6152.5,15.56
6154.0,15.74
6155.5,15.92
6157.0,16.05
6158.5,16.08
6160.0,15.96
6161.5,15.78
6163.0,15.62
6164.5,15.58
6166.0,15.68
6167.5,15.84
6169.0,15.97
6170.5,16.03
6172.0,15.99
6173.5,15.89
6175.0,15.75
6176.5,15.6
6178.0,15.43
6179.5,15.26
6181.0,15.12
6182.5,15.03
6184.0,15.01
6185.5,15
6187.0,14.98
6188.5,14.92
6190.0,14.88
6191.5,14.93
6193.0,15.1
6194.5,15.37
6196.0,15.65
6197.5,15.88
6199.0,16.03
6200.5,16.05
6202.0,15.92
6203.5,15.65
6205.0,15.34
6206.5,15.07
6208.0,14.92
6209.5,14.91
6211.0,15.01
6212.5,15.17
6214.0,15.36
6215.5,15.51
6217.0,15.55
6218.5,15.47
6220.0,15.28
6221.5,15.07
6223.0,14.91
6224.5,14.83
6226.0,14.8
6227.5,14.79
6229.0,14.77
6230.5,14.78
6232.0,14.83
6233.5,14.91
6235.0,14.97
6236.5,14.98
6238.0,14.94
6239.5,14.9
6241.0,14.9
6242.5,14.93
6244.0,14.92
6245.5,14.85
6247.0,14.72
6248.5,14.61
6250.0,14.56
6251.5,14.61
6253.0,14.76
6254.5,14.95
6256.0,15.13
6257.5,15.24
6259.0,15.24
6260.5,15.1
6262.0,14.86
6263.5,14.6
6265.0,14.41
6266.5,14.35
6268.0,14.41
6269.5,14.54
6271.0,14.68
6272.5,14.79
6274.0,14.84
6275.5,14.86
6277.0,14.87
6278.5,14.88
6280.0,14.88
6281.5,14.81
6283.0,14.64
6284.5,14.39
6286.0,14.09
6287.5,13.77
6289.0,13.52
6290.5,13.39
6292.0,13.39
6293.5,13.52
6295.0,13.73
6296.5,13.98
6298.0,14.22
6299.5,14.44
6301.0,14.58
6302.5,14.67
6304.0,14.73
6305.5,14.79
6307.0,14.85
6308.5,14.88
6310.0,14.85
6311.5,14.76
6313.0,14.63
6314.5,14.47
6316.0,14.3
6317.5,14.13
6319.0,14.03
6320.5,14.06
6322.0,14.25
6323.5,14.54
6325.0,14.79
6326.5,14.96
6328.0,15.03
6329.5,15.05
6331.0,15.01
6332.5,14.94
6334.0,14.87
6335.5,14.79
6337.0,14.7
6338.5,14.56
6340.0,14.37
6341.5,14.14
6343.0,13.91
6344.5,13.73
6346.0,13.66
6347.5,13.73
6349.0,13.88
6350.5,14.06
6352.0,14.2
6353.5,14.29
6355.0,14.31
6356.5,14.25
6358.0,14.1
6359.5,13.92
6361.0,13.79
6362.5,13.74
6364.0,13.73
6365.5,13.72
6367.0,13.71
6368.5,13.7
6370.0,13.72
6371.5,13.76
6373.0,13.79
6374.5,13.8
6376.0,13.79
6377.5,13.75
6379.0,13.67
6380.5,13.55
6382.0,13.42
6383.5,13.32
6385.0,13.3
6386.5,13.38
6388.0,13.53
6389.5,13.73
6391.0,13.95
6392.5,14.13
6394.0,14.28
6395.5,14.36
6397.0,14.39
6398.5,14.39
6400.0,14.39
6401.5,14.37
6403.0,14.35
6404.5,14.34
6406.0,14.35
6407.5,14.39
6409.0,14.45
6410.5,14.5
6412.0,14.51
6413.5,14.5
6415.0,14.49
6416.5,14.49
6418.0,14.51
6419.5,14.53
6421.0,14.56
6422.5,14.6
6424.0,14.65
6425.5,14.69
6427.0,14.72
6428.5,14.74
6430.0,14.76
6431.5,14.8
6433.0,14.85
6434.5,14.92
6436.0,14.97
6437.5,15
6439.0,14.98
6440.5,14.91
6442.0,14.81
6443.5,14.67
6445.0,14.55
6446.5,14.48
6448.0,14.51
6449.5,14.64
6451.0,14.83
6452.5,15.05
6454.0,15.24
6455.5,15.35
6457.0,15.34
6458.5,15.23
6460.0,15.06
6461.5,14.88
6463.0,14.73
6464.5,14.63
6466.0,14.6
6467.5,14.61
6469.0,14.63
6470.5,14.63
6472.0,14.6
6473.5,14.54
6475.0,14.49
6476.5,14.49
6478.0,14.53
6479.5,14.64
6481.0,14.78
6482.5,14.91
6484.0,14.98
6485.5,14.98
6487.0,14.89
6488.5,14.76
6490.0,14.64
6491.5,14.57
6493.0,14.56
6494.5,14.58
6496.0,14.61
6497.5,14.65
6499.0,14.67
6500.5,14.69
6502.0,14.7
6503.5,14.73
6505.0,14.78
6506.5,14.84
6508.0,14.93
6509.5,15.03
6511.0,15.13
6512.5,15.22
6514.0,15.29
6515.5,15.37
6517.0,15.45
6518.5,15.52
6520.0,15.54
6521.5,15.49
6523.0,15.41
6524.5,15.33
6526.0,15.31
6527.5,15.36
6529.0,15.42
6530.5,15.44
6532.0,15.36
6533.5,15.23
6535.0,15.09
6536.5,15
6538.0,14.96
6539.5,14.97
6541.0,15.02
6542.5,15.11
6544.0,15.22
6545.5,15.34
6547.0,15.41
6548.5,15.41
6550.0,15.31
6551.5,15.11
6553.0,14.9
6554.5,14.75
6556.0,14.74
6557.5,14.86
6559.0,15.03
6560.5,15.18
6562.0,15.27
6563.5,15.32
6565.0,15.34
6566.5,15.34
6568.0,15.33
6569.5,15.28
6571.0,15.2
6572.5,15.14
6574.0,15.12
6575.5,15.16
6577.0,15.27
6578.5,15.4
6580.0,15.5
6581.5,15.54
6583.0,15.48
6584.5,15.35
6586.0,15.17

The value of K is 0.09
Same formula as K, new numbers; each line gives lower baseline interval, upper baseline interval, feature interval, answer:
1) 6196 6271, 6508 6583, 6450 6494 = 0.03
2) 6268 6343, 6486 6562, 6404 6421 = 0.02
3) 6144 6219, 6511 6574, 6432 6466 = 0.03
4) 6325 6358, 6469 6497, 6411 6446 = -0.01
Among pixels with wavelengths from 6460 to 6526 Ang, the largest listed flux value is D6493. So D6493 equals 15.54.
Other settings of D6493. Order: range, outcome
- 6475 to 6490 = 14.98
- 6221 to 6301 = 15.24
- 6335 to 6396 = 14.79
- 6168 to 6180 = 16.03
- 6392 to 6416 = 14.51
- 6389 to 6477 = 15.35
